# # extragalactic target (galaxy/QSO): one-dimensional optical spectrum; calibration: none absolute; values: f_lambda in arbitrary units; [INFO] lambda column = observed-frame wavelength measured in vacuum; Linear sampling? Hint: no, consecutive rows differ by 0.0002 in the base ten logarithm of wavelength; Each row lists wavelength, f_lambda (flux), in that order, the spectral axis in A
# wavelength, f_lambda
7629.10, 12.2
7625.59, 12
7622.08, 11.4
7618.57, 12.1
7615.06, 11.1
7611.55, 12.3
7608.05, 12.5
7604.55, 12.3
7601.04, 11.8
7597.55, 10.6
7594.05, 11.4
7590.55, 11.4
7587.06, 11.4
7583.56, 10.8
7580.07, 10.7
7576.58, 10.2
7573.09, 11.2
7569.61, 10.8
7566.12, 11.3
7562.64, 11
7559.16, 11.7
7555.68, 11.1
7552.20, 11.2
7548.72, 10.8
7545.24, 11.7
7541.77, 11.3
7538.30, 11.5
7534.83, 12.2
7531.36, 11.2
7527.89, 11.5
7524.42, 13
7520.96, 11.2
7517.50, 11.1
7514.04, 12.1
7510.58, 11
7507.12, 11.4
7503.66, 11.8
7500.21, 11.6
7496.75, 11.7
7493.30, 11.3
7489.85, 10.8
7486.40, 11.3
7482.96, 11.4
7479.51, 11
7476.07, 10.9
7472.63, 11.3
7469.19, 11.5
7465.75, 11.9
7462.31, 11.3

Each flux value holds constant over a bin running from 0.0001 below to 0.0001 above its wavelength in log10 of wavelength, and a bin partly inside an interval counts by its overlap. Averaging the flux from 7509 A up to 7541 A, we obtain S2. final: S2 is 11.6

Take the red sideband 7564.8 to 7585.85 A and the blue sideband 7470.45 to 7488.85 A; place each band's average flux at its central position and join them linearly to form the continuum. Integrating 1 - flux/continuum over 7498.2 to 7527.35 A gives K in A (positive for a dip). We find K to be -1.5 A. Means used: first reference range 11.2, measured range 11.6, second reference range 10.8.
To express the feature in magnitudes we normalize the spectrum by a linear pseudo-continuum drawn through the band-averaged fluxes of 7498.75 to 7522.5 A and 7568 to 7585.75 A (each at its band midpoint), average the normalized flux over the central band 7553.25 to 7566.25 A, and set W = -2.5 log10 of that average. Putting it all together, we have -0.03 mag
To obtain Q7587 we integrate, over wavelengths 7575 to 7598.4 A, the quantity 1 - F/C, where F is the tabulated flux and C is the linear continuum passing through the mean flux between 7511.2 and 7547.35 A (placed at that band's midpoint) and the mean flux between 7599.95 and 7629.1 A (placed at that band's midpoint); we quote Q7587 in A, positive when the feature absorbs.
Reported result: 1.8 A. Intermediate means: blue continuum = 11.7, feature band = 10.9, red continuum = 12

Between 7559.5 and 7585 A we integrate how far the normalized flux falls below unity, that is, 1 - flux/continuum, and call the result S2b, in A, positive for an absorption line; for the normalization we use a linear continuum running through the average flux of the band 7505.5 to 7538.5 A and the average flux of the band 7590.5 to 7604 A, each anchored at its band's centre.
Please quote 1.2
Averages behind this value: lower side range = 11.6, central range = 10.9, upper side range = 11.4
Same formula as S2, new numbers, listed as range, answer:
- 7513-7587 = 11.3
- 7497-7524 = 11.5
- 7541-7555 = 11.2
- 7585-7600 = 11.2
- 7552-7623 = 11.4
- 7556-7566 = 11.3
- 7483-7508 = 11.4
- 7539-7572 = 11.2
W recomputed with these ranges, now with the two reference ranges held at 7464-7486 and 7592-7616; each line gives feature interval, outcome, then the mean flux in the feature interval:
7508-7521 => 0.008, 11.4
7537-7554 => 0.025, 11.3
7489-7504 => -0.004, 11.4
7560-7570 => 0.046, 11.1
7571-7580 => 0.091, 10.7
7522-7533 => -0.034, 11.9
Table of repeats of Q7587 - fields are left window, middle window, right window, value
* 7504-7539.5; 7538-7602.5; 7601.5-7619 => 3.8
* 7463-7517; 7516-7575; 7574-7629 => 0.2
